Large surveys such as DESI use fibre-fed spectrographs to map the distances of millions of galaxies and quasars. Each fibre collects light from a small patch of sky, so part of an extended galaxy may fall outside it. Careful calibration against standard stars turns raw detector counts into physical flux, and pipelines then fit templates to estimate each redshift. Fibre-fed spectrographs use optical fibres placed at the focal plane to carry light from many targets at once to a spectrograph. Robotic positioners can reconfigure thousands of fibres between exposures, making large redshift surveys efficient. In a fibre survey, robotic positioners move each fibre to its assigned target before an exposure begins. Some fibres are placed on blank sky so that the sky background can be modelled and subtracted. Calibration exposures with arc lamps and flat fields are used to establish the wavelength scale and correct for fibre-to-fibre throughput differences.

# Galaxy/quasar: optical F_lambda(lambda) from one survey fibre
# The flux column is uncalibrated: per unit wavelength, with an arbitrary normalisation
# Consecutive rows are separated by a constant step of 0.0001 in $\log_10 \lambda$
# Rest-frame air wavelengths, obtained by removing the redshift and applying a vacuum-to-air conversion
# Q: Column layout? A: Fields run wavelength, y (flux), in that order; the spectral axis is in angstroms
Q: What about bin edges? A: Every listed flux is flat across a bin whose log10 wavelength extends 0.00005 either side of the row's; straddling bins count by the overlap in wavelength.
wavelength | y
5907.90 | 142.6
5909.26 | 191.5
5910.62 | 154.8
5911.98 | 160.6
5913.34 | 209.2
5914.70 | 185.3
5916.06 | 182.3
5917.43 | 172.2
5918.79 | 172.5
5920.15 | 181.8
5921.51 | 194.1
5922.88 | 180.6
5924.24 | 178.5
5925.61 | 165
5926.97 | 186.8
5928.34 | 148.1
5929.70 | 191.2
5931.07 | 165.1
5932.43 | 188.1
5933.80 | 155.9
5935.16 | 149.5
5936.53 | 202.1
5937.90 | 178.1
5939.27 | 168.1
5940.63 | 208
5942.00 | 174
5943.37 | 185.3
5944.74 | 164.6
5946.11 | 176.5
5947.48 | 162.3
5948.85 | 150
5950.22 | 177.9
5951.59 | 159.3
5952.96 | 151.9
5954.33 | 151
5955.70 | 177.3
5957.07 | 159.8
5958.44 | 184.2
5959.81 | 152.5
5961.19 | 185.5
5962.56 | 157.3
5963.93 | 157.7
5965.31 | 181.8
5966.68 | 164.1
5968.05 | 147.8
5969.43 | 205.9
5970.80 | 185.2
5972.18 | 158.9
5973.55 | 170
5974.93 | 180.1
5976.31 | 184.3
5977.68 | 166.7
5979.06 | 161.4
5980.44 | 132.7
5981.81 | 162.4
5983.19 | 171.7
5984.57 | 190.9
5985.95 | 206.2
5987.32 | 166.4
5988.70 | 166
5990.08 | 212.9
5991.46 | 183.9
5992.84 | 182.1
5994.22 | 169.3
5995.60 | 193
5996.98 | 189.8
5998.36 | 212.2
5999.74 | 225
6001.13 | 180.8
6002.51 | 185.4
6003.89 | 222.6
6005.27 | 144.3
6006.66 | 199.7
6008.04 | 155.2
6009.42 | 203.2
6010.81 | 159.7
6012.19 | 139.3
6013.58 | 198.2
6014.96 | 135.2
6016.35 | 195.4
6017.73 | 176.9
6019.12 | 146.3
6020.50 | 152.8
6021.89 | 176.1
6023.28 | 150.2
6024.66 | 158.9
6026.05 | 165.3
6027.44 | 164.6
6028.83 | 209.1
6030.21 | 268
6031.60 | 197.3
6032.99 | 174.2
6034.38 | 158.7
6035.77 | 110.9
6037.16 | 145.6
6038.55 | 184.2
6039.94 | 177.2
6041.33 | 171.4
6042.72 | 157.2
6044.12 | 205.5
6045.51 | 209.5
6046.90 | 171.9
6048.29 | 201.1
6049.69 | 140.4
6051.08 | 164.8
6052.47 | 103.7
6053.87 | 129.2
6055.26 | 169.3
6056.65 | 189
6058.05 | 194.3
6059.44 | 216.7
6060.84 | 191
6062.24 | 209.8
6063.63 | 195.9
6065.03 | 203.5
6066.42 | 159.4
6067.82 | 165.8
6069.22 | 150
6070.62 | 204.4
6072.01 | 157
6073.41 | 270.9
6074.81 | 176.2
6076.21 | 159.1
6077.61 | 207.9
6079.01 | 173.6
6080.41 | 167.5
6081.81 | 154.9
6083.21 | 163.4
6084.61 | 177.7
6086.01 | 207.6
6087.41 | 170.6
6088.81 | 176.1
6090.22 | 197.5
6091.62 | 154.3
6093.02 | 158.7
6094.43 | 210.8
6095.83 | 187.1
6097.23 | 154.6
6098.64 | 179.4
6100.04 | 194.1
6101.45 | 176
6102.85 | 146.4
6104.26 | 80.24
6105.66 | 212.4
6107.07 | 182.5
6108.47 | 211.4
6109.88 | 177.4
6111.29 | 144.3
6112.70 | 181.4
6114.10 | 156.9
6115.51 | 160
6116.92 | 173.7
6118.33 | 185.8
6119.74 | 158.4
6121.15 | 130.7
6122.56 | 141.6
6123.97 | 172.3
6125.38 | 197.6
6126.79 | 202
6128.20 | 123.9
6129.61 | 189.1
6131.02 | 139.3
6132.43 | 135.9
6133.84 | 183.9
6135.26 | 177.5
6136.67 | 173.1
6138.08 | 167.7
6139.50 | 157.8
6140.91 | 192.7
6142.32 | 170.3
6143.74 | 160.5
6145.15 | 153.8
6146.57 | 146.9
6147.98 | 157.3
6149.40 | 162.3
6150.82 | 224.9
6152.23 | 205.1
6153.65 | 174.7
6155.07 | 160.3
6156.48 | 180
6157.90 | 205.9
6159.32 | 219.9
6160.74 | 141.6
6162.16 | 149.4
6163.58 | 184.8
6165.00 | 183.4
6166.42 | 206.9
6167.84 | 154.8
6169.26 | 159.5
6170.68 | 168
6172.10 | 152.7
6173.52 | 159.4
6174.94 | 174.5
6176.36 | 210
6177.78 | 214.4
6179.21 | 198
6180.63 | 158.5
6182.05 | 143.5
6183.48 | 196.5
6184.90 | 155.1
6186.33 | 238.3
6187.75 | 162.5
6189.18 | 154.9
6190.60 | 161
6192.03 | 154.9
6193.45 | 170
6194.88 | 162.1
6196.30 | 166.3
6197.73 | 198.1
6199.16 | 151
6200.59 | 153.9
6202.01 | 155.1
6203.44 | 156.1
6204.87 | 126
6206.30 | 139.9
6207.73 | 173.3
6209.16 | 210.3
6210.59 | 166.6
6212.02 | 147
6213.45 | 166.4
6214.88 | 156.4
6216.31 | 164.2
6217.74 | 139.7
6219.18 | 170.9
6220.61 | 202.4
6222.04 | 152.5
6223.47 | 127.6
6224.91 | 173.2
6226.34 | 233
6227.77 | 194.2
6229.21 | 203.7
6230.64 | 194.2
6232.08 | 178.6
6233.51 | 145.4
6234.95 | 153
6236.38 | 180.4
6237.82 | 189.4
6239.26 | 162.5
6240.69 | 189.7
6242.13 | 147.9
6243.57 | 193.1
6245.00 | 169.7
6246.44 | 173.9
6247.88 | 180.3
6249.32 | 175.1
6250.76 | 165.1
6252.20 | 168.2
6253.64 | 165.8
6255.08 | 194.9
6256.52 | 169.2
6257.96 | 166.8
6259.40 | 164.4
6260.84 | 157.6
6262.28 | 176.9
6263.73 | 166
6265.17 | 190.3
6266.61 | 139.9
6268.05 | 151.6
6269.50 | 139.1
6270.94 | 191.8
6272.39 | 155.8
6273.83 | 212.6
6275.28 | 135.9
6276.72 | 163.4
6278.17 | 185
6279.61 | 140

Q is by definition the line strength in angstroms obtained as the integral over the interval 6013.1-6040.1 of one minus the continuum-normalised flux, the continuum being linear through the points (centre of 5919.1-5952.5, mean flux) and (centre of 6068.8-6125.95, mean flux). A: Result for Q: 0.37 angstroms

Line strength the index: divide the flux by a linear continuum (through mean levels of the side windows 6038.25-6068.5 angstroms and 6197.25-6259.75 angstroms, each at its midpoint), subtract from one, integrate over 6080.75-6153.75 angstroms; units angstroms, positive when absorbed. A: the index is 1.8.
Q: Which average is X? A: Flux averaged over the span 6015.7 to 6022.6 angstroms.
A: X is 169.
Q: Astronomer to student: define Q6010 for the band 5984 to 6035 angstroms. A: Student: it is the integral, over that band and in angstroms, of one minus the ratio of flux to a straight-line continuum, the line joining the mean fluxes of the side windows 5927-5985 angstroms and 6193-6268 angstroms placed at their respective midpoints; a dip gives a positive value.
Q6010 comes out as -3.4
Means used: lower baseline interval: 170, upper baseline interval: 169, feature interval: 182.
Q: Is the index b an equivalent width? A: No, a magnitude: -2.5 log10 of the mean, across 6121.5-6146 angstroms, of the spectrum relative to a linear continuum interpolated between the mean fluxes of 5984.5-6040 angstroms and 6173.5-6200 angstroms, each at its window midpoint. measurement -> 0.06 mag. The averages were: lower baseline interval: 179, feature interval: 166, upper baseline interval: 175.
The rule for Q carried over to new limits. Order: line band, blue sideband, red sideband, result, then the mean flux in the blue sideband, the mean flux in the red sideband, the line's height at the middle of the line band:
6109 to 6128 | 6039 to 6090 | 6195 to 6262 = 1.0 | 179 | 170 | 176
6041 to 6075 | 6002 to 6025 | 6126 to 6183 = -1.8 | 171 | 173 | 171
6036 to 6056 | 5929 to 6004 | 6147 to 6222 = 1.1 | 176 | 172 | 174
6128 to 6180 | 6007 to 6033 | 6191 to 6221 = -2.4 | 175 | 163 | 166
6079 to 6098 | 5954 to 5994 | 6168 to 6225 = -0.6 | 173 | 167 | 170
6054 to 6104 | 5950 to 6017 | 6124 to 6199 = -1.7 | 176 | 174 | 175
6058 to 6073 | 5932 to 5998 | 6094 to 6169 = -1.3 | 173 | 172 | 172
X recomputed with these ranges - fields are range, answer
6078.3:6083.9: 165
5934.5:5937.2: 176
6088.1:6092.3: 176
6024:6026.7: 162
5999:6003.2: 197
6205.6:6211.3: 173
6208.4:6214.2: 173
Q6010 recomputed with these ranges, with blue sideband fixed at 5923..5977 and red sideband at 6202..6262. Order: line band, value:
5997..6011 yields -1.51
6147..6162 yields -0.93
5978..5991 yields -0.23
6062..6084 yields -1.39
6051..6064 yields -0.40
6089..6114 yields -0.32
